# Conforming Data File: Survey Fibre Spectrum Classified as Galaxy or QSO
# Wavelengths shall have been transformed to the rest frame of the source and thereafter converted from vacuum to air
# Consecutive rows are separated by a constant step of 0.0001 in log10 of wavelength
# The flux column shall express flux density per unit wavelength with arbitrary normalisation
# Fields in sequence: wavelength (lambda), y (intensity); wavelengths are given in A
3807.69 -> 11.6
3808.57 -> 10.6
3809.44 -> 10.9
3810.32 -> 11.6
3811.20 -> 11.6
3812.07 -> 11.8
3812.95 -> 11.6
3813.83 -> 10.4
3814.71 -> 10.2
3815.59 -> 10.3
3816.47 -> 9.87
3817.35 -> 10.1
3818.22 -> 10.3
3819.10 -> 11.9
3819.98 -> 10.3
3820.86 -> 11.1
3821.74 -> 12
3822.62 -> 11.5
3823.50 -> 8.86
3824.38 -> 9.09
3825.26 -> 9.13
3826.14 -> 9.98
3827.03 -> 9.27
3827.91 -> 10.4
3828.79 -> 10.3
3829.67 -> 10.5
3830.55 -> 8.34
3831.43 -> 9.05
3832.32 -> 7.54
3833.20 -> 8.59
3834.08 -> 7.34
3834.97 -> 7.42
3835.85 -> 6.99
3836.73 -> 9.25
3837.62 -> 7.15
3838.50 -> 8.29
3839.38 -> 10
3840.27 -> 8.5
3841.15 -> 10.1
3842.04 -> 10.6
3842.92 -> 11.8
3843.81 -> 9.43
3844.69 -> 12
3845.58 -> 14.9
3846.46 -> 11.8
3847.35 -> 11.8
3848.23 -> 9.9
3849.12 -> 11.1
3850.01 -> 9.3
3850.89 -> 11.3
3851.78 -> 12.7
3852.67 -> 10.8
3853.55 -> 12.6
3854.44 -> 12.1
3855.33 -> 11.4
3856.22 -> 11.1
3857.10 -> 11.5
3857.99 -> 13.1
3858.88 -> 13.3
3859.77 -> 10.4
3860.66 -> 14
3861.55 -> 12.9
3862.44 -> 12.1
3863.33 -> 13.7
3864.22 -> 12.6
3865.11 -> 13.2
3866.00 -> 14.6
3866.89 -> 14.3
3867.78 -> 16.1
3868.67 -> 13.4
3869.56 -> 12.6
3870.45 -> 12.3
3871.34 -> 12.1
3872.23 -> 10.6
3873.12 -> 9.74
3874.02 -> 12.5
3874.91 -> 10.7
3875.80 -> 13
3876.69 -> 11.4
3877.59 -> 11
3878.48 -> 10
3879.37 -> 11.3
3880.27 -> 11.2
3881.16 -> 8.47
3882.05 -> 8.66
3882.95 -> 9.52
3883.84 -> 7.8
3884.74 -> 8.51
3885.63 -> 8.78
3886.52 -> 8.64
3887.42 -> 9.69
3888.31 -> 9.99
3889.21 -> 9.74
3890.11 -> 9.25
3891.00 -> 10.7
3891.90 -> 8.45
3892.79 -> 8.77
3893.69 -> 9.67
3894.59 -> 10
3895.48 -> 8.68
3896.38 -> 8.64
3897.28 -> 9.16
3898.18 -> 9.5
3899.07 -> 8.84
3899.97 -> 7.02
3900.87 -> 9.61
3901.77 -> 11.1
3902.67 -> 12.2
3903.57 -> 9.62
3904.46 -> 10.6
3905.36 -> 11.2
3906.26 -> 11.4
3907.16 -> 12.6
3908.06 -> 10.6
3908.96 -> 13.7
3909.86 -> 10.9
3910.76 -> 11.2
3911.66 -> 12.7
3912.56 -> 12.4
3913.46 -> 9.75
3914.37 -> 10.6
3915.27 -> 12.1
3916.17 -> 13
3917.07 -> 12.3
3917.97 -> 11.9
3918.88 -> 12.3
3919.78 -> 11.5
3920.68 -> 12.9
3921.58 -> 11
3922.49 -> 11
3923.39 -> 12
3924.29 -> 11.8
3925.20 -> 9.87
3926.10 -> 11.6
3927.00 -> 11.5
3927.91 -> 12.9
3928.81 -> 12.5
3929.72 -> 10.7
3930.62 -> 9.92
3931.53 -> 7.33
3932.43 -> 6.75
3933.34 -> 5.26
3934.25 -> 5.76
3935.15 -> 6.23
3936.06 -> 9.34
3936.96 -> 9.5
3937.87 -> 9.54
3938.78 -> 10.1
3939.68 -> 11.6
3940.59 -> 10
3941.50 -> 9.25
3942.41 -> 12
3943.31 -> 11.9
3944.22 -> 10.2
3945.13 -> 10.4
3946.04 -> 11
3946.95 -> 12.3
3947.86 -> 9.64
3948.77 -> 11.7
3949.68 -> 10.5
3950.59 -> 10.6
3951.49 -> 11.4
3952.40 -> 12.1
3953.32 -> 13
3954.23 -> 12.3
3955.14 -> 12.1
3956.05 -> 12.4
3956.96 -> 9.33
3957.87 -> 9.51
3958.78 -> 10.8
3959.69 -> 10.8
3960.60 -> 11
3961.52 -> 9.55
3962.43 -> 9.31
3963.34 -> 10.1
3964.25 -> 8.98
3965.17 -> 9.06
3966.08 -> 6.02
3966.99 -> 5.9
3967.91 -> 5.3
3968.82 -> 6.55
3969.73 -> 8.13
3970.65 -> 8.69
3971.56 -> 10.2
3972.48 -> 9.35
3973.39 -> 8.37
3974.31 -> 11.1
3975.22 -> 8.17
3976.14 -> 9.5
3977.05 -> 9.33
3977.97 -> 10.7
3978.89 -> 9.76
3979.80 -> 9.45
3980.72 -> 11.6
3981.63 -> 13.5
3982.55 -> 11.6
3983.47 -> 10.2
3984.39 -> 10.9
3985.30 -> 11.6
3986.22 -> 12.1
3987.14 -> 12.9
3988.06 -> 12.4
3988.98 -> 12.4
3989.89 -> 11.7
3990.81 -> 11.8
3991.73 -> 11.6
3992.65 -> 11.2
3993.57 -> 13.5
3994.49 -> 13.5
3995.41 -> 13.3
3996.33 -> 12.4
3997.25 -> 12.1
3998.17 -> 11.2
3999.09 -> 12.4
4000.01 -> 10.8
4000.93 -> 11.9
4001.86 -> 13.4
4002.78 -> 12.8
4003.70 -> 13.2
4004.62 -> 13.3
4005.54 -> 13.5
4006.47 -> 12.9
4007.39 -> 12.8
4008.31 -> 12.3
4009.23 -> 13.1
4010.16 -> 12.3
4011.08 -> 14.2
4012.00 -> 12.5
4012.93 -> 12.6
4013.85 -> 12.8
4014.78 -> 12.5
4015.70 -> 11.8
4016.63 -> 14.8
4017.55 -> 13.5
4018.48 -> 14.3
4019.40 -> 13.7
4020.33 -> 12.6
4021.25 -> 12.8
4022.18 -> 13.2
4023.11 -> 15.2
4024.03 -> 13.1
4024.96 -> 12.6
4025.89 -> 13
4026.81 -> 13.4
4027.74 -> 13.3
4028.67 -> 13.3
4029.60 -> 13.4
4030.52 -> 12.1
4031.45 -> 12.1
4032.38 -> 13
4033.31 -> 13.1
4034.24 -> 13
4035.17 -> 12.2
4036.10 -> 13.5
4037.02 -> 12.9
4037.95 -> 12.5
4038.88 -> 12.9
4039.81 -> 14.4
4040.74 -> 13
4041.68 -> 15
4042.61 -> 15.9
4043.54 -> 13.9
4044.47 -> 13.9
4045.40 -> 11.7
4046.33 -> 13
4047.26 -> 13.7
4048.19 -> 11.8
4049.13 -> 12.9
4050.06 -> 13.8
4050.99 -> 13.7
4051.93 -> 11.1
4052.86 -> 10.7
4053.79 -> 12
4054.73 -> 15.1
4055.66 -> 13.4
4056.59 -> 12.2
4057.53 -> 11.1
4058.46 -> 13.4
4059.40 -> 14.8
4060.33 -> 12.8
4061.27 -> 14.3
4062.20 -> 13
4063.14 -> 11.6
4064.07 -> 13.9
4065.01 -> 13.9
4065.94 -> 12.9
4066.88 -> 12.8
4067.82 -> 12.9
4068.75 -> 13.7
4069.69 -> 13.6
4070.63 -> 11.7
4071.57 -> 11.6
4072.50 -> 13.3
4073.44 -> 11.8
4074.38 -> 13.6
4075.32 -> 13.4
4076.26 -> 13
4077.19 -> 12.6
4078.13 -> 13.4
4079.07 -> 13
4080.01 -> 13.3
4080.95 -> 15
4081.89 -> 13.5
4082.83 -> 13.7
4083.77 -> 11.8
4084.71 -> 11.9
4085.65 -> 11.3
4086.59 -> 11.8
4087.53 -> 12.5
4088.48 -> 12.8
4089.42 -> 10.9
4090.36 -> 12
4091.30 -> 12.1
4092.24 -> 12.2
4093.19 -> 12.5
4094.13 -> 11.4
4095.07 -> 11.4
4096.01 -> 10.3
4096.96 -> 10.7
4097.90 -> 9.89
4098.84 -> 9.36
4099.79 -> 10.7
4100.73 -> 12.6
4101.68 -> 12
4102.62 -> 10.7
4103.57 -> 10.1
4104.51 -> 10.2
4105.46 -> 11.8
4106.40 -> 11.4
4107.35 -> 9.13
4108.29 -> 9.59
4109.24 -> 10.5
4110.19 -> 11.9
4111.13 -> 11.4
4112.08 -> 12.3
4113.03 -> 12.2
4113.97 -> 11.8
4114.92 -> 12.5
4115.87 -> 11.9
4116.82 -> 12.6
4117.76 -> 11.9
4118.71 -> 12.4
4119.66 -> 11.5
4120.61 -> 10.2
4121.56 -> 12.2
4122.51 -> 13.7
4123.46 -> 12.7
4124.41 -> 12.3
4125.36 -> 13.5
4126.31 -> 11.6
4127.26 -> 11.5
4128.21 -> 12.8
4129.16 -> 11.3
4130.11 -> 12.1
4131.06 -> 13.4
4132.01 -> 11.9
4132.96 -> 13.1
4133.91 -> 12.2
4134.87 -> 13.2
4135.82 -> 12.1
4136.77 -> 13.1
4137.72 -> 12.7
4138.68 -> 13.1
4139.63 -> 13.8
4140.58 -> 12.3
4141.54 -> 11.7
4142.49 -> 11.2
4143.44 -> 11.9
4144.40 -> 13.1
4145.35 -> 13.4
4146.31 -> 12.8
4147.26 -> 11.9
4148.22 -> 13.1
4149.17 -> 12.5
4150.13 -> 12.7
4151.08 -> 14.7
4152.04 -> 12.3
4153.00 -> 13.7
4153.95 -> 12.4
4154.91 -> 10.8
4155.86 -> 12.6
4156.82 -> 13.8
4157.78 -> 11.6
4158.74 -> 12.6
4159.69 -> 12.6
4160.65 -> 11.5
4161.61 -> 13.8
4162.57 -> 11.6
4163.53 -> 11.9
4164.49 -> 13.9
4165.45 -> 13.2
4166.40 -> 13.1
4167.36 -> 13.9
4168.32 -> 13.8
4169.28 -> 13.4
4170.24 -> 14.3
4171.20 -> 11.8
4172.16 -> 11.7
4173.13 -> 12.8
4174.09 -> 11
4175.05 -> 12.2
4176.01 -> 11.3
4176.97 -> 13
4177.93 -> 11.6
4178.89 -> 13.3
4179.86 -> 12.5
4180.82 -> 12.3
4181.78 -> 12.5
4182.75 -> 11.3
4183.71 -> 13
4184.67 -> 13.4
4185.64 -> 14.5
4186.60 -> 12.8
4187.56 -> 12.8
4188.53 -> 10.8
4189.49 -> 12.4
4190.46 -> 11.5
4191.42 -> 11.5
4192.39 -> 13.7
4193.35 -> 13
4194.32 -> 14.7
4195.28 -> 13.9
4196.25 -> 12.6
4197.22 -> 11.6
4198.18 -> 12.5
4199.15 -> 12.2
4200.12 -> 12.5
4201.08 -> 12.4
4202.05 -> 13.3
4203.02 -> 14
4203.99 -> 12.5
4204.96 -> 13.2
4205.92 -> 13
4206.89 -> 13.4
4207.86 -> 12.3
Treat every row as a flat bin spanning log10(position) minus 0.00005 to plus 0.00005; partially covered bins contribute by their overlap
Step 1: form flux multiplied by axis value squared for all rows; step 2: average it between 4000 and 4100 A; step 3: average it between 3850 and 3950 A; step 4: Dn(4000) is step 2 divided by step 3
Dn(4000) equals 1.3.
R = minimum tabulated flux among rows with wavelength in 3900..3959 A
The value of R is 5.26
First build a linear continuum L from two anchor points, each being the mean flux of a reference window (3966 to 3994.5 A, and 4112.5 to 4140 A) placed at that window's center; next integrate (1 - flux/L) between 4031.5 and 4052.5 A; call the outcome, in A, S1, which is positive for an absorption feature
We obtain -3.8 A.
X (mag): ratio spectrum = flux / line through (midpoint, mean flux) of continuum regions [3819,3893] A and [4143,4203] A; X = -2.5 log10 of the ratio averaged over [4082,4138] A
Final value 0.04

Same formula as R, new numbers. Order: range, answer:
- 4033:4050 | 11.7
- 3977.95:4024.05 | 9.45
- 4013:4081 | 10.7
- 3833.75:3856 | 6.99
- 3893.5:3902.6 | 7.02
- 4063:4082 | 11.6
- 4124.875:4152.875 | 11.2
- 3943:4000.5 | 5.3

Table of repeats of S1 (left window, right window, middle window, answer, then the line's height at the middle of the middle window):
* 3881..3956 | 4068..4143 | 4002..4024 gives -3.75 A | 11.2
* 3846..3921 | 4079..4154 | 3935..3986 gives 5.98 A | 11.4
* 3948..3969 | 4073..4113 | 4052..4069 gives -2.42 A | 11.4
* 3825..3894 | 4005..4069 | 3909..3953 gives 3.55 A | 11.7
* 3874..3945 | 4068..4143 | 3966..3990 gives 2.18 A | 10.9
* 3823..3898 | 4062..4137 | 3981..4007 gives -1.94 A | 11.4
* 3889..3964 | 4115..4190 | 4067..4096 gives -1.59 A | 11.9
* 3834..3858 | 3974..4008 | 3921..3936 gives 1.96 A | 11.2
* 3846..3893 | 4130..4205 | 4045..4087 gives -2.38 A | 12.2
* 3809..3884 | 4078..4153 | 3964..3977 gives 3.61 A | 11.4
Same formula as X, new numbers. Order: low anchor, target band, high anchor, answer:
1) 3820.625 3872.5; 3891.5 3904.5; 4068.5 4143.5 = 0.187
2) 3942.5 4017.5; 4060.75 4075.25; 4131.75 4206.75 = -0.097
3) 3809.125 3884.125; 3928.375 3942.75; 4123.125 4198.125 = 0.245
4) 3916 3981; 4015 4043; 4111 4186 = -0.198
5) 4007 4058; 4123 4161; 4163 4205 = 0.023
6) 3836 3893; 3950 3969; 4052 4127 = 0.169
